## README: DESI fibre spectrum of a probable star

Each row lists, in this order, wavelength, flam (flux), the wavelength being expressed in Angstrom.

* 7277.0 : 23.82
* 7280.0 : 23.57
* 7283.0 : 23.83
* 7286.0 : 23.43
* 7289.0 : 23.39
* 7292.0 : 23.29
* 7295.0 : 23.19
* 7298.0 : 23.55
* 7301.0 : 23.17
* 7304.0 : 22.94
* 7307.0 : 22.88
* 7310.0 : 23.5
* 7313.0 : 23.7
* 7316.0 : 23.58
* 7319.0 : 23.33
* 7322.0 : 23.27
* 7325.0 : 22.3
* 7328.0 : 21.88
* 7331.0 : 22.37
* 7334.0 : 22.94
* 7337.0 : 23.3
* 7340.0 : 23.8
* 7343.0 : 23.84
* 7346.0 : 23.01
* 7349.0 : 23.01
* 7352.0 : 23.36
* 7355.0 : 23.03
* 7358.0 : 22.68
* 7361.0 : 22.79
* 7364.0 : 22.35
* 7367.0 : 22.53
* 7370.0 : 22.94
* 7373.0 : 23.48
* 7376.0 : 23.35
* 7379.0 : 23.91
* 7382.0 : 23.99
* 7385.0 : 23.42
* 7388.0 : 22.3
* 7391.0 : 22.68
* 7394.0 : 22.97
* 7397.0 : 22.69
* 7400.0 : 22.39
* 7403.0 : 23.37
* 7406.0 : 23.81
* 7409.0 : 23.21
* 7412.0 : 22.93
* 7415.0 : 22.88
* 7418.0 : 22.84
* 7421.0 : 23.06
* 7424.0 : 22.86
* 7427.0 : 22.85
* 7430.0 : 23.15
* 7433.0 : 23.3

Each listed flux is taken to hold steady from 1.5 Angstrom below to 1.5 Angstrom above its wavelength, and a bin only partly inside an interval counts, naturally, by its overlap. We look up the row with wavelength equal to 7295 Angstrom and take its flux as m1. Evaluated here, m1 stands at 23.19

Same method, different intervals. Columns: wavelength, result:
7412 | 22.93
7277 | 23.82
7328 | 21.88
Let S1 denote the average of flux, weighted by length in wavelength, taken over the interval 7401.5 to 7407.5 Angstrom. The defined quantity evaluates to 23.6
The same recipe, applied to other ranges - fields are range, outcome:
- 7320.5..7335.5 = 22.6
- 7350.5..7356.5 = 23.2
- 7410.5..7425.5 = 22.9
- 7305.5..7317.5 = 23.4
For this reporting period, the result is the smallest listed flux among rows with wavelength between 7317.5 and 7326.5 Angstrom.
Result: 22.3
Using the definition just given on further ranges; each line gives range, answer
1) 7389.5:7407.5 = 22.39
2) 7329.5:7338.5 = 22.37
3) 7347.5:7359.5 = 22.68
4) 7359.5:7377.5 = 22.35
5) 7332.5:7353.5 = 22.94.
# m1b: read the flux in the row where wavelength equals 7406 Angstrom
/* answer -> 23.81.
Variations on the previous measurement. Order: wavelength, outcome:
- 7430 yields 23.15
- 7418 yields 22.84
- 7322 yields 23.27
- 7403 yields 23.37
